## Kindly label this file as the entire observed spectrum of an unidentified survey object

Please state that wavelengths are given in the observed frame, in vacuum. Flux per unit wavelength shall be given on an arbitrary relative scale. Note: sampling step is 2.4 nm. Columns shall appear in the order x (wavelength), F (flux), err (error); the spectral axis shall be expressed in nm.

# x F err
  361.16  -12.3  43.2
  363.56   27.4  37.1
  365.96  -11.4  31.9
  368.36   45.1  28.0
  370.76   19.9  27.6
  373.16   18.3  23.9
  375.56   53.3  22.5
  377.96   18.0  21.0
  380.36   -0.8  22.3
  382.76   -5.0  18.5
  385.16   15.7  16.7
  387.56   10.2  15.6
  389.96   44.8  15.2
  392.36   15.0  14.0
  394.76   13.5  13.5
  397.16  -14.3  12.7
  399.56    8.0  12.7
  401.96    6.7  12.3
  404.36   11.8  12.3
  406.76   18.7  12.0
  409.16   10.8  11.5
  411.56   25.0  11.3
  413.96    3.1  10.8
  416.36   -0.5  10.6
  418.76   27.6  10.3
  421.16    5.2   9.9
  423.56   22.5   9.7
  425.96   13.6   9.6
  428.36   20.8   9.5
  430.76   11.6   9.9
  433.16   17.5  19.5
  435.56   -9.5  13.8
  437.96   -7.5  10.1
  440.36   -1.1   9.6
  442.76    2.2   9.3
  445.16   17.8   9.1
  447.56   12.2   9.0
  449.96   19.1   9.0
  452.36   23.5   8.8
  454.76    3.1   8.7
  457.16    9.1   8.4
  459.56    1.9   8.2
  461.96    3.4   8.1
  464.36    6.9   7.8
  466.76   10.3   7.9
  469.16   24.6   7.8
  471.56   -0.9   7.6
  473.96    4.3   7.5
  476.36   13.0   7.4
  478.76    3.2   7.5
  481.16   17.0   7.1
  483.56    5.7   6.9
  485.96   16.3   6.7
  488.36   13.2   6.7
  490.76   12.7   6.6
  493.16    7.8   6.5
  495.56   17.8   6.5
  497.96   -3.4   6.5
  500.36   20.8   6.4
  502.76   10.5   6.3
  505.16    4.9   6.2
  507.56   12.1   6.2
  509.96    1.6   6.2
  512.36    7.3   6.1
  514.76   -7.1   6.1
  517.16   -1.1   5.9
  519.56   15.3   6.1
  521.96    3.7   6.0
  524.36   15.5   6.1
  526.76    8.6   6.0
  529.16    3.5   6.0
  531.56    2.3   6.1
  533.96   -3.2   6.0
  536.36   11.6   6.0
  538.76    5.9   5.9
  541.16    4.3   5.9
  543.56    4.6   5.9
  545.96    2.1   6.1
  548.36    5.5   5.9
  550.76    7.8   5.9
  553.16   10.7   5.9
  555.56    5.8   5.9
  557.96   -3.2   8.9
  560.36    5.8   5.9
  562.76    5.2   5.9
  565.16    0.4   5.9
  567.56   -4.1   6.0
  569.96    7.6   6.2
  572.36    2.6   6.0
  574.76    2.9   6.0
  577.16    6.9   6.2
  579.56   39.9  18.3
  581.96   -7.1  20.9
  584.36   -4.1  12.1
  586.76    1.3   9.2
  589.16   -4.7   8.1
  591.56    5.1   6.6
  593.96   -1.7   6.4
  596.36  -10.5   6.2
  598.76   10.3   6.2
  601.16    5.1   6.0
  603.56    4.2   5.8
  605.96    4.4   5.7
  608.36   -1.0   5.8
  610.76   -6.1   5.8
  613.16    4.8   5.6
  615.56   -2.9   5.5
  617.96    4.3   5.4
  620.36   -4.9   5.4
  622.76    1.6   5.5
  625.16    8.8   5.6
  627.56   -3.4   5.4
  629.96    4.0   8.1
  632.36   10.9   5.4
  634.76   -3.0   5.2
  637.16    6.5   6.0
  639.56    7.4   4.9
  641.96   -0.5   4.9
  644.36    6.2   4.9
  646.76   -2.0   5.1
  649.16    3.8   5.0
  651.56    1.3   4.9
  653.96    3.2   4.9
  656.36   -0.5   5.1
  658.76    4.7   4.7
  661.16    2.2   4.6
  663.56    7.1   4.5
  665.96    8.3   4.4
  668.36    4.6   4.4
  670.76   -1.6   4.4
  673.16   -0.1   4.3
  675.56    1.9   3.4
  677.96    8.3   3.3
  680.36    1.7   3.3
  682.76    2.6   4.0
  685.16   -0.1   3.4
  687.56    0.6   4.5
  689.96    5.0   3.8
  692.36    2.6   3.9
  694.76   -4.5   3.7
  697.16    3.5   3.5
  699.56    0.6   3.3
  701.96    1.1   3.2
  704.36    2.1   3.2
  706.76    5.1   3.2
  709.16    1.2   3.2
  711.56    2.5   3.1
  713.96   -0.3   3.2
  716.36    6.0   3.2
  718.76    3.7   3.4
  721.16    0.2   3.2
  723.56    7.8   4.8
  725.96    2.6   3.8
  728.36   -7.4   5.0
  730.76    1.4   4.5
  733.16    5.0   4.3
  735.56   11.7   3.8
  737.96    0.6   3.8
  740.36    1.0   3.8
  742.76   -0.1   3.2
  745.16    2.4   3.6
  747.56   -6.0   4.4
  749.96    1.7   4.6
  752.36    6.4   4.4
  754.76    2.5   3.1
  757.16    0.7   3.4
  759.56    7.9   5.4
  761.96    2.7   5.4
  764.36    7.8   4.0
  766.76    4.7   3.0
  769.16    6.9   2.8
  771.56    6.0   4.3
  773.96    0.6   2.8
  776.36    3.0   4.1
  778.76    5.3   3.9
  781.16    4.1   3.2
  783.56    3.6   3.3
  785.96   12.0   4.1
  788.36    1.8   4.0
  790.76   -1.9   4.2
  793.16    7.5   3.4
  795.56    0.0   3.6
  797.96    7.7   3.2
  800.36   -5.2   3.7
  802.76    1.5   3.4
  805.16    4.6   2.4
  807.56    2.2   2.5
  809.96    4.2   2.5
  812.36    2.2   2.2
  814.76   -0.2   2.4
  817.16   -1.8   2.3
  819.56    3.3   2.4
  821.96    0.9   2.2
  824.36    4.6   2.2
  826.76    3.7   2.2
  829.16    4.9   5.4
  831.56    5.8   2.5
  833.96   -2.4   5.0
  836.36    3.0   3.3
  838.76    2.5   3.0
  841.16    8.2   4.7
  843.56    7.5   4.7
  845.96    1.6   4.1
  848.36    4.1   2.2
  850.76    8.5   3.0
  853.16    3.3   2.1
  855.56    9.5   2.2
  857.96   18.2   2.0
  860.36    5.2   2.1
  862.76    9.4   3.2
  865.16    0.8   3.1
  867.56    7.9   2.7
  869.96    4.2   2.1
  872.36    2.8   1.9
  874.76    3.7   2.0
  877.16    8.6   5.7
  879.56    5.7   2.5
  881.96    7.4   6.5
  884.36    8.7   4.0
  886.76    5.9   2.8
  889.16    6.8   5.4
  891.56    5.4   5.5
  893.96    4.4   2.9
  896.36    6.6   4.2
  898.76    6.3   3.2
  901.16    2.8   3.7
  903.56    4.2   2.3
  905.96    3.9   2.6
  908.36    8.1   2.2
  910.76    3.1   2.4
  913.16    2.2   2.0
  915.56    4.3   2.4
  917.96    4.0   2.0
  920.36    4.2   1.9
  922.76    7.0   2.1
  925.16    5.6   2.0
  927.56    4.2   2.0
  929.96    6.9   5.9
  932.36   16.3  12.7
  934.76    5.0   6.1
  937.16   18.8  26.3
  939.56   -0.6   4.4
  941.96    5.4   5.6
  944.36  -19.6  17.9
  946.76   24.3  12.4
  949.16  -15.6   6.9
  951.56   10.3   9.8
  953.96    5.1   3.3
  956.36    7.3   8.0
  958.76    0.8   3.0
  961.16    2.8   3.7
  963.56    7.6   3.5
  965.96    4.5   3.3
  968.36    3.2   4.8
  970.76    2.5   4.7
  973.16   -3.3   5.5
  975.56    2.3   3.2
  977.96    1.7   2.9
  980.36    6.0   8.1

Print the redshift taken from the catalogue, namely 1.30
